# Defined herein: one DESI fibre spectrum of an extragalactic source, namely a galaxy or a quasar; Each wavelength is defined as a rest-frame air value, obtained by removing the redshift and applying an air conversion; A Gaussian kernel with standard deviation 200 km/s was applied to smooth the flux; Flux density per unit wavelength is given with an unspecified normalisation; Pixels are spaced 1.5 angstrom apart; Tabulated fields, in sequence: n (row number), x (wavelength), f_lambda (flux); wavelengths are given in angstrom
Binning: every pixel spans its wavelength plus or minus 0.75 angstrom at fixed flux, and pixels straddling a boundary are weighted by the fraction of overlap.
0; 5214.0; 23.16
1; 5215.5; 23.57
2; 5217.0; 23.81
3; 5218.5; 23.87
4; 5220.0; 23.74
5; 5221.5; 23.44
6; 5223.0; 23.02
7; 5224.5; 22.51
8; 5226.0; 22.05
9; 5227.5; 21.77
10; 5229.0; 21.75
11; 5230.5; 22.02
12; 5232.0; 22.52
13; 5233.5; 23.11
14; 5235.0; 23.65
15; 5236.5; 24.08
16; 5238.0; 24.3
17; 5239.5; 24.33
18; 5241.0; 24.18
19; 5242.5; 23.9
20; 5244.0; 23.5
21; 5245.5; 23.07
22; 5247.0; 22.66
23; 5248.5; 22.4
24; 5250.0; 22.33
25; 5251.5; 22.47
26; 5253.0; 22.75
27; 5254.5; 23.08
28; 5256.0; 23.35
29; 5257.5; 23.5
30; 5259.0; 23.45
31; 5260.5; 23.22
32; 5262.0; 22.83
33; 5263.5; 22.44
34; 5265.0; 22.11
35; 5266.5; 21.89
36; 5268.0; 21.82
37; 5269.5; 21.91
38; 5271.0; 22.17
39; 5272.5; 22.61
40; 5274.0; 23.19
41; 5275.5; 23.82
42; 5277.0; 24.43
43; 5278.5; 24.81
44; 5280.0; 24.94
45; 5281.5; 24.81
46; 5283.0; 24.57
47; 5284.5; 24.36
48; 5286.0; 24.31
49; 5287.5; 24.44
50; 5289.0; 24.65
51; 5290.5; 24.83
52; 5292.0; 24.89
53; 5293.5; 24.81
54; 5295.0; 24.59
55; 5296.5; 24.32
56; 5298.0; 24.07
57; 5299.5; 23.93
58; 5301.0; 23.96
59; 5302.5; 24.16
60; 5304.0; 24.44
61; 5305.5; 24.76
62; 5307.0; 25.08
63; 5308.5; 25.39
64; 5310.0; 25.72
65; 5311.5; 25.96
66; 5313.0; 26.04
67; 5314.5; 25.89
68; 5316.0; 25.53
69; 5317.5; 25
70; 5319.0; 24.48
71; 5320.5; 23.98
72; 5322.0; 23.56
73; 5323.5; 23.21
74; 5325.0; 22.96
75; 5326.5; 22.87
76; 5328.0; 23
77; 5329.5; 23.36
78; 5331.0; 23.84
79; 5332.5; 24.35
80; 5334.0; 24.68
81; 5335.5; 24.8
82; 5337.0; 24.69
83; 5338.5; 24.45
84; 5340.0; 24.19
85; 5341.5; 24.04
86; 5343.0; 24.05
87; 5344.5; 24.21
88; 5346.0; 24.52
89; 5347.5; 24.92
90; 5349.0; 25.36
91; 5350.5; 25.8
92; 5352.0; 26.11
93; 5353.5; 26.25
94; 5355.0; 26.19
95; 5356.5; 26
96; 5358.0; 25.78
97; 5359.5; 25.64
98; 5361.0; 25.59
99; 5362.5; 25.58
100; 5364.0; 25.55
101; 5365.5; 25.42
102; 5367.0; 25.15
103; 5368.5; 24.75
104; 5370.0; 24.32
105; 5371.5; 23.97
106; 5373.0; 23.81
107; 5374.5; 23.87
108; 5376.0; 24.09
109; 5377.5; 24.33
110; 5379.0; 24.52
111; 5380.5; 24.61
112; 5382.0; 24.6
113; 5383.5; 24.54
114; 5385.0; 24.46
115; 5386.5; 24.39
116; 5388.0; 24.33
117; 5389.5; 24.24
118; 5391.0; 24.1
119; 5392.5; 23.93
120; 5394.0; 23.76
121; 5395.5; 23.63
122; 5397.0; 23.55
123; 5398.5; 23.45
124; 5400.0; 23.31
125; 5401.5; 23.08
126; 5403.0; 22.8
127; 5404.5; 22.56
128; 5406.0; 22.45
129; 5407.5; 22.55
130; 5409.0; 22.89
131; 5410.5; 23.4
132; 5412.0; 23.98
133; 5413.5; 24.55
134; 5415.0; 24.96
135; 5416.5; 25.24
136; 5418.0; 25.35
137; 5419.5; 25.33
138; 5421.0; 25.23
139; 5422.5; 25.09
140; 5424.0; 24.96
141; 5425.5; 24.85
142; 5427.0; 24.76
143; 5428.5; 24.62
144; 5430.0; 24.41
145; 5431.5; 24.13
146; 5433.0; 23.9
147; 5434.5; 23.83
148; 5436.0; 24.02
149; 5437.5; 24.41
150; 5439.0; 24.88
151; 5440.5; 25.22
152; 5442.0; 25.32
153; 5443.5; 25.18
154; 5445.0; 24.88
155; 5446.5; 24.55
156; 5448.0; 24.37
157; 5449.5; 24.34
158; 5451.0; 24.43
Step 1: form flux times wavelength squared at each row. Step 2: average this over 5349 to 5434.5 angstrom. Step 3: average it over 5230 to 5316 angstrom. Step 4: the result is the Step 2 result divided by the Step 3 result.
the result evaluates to 1.07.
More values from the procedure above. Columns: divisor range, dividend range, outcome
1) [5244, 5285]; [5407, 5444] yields 1.13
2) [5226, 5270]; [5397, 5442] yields 1.12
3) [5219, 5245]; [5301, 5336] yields 1.09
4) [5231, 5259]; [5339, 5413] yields 1.10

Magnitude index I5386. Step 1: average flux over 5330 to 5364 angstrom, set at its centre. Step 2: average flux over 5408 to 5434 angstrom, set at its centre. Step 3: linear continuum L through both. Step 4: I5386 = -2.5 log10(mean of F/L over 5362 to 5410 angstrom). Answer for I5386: 0.035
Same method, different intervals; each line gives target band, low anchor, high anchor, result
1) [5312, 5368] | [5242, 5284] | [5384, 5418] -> -0.06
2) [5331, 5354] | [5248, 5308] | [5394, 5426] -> -0.04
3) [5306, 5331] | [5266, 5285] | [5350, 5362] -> 0.01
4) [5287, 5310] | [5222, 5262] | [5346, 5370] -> -0.02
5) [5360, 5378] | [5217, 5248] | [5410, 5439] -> -0.02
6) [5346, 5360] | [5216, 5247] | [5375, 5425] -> -0.08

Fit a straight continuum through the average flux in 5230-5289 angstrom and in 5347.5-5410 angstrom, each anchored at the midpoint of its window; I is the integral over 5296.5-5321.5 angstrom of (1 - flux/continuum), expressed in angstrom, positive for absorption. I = -1.1 angstrom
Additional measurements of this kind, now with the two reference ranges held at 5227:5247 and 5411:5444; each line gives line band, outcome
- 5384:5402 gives 0.43 angstrom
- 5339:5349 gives -0.14 angstrom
